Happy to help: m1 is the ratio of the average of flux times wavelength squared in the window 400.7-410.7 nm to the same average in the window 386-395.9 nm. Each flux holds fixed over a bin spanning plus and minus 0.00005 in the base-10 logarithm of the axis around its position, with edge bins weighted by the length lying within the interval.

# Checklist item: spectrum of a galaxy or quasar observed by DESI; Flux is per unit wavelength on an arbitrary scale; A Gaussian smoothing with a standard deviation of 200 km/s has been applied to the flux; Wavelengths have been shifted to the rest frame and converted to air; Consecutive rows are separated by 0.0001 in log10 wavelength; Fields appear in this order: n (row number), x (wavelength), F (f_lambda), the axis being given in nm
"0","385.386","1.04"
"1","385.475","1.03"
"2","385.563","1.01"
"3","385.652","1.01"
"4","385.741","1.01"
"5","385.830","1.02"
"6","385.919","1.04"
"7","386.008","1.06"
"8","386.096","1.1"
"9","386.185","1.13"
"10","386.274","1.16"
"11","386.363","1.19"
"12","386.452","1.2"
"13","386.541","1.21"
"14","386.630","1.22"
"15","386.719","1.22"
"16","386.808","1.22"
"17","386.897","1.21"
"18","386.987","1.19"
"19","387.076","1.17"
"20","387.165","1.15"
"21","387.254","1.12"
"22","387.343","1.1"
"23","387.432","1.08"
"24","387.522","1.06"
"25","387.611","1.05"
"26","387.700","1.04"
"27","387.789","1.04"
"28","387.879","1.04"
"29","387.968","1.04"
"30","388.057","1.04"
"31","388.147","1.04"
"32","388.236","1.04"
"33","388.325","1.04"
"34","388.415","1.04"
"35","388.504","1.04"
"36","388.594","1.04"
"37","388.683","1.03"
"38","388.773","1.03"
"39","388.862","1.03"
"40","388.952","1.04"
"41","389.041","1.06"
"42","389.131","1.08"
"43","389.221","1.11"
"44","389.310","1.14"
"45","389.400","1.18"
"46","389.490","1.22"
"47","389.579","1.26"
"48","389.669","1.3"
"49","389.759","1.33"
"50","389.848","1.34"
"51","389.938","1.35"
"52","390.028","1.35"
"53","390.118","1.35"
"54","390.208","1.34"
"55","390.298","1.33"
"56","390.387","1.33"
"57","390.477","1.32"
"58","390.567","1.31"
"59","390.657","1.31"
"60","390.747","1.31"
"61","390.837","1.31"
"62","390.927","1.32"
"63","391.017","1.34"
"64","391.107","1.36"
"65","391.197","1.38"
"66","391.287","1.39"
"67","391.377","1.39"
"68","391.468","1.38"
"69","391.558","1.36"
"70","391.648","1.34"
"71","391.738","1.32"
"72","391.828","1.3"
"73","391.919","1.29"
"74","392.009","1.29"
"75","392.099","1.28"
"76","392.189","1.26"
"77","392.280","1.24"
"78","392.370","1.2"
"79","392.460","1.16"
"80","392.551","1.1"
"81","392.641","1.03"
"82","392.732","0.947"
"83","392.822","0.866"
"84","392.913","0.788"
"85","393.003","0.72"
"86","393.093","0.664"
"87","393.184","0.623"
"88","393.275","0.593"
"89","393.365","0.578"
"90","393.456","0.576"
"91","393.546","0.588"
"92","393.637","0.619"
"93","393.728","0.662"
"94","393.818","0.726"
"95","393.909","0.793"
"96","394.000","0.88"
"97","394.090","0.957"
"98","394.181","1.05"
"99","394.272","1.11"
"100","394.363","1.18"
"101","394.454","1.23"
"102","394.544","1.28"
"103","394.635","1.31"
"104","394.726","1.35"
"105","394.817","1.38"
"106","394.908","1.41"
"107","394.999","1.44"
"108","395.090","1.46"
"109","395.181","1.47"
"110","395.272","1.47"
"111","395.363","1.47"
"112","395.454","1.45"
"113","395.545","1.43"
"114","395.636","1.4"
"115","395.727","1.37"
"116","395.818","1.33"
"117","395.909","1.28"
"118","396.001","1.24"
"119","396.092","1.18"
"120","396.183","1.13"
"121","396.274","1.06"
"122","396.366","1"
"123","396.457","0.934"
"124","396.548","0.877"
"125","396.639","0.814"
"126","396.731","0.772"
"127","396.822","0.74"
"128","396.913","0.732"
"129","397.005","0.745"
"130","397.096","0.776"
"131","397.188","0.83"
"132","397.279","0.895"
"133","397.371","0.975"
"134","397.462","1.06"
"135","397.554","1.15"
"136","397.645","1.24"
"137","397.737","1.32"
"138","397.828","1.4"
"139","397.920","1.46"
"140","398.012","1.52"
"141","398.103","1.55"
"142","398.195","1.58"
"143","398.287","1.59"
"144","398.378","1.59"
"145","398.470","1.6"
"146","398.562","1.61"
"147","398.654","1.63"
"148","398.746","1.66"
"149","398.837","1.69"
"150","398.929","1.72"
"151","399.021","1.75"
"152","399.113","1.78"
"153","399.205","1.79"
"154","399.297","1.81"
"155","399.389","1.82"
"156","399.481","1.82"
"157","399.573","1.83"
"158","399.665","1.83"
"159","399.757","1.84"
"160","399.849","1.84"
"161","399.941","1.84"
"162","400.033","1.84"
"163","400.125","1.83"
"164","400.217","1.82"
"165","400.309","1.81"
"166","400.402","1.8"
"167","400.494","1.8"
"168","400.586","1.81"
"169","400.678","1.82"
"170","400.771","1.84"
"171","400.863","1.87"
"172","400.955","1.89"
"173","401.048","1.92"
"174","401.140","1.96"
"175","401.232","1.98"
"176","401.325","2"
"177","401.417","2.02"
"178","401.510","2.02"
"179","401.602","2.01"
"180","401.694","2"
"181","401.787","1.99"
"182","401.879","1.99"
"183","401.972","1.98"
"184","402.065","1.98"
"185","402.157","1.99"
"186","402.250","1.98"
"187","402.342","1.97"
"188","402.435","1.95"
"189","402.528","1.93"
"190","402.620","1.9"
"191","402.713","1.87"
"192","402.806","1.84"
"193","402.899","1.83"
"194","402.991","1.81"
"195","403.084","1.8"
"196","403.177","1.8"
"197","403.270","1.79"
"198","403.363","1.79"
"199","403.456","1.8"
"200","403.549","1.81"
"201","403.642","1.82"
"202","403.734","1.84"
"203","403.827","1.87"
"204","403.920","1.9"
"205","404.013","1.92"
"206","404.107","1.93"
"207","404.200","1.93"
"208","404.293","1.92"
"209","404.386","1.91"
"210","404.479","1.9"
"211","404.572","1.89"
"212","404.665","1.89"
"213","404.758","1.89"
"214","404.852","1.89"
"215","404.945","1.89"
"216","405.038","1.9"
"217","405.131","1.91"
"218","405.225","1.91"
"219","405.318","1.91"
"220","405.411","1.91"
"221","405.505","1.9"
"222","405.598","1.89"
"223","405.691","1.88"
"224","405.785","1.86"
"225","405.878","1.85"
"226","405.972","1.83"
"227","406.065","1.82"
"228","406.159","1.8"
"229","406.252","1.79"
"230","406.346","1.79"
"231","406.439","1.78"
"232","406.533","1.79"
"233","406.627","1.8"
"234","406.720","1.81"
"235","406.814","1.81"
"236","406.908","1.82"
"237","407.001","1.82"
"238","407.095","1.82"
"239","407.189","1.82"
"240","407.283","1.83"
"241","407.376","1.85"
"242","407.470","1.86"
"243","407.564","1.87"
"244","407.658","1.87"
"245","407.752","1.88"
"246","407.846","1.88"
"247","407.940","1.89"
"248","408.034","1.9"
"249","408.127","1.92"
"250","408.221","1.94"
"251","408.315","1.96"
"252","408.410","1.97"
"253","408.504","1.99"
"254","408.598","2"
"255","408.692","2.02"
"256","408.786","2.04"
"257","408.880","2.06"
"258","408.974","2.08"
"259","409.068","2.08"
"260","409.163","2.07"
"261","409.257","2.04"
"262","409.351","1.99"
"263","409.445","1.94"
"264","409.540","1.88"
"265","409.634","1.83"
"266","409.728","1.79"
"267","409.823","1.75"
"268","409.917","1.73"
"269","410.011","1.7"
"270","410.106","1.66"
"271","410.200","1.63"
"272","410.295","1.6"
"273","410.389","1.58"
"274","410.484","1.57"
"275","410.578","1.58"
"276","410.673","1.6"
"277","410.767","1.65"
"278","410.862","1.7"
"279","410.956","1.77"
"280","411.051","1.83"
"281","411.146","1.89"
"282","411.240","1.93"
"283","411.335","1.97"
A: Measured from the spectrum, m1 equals 1.75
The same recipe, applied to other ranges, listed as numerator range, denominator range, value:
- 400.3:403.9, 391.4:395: 1.90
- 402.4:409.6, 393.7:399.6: 1.54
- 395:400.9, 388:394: 1.35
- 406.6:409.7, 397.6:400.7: 1.18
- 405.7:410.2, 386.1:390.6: 1.79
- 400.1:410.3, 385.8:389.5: 1.87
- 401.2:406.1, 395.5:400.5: 1.38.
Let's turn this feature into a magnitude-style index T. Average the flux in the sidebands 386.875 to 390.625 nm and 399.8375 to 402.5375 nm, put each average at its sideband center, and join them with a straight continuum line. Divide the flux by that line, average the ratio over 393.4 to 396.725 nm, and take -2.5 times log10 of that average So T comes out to 0.34 mag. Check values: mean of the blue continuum 1.15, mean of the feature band 1.13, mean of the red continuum 1.92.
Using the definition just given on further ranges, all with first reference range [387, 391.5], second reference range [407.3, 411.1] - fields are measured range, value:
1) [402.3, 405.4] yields -0.13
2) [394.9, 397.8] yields 0.24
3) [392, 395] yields 0.33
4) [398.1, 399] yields -0.09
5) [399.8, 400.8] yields -0.17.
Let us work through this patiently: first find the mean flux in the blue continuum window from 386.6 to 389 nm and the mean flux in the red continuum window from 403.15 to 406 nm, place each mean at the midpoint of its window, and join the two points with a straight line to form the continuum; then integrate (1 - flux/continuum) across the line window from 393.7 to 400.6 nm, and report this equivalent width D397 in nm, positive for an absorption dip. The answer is 0.78 nm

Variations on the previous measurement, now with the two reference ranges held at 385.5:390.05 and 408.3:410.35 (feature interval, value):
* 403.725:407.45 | -0.213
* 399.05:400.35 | -0.226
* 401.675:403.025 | -0.236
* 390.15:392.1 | -0.145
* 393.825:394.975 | 0.177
